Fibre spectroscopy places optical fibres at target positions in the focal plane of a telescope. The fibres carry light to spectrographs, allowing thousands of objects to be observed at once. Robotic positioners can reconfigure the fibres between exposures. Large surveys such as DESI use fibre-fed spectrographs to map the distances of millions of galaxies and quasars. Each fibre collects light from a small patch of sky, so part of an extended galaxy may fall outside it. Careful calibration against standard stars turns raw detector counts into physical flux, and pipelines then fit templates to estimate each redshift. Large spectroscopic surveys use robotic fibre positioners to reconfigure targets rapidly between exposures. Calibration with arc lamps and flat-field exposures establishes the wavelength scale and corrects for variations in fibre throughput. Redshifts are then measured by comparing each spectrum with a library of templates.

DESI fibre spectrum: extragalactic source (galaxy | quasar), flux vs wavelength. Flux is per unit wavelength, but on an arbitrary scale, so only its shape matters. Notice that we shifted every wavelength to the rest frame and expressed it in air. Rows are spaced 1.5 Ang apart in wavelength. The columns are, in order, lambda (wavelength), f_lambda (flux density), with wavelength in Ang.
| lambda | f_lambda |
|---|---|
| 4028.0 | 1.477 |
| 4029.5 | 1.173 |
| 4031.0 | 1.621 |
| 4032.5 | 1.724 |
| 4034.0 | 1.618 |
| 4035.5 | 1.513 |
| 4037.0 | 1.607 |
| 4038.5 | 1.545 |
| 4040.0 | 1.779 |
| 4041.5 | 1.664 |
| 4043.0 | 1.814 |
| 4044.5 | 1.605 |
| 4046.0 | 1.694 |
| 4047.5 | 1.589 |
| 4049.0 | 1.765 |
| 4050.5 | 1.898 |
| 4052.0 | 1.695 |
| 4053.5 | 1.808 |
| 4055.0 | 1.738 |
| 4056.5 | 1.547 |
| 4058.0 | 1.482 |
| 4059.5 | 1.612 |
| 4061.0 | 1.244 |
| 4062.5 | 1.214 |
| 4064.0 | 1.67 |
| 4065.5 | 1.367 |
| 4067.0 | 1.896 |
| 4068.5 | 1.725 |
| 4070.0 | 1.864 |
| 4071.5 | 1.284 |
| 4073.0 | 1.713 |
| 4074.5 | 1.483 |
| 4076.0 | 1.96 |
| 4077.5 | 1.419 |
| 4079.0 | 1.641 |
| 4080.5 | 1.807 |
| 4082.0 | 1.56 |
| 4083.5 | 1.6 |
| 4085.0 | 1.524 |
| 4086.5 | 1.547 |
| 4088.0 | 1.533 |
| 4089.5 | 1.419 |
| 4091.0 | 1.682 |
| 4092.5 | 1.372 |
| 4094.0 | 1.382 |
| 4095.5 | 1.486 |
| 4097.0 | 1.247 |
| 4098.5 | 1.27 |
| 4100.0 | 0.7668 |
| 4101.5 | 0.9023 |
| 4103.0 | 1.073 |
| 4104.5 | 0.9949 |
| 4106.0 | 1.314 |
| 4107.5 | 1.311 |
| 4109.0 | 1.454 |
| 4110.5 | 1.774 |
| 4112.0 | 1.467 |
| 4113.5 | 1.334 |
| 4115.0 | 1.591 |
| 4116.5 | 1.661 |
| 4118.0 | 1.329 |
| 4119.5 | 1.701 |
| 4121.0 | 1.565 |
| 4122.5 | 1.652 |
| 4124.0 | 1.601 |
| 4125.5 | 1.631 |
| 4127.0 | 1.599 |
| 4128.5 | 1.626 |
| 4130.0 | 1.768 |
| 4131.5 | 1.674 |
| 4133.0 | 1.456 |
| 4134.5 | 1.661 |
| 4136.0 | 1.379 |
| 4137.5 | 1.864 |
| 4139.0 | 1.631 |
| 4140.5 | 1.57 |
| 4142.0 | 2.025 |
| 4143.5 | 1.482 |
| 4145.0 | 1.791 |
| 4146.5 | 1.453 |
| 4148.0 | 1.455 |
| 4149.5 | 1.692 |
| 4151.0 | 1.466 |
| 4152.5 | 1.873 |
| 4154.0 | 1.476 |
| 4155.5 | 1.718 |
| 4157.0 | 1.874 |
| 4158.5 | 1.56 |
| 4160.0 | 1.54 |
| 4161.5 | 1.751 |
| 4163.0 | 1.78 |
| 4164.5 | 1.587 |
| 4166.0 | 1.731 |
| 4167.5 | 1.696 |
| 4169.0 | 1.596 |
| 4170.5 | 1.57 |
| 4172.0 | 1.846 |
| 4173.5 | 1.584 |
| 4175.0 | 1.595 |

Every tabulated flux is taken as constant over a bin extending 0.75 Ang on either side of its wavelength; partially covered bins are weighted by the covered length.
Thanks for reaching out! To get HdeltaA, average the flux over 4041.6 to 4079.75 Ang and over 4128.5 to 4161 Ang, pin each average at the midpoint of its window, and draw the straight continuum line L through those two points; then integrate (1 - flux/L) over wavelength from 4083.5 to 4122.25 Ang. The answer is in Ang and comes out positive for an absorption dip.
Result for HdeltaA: 5.7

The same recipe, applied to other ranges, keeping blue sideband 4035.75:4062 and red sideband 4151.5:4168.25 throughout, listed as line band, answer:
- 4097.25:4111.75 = 3.9 Ang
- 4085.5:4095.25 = 1.0 Ang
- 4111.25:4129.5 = 1.2 Ang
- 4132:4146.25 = 0.3 Ang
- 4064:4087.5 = 0.4 Ang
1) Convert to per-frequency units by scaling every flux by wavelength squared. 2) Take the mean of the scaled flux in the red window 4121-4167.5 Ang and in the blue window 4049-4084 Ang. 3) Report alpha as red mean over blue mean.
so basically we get 1.05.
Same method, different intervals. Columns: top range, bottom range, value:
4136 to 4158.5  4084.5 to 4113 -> 1.26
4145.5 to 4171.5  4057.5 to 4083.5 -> 1.08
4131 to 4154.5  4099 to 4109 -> 1.51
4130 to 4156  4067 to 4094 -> 1.05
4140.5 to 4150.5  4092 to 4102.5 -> 1.40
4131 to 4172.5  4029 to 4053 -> 1.05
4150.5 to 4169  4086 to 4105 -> 1.34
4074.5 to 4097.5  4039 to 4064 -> 0.96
